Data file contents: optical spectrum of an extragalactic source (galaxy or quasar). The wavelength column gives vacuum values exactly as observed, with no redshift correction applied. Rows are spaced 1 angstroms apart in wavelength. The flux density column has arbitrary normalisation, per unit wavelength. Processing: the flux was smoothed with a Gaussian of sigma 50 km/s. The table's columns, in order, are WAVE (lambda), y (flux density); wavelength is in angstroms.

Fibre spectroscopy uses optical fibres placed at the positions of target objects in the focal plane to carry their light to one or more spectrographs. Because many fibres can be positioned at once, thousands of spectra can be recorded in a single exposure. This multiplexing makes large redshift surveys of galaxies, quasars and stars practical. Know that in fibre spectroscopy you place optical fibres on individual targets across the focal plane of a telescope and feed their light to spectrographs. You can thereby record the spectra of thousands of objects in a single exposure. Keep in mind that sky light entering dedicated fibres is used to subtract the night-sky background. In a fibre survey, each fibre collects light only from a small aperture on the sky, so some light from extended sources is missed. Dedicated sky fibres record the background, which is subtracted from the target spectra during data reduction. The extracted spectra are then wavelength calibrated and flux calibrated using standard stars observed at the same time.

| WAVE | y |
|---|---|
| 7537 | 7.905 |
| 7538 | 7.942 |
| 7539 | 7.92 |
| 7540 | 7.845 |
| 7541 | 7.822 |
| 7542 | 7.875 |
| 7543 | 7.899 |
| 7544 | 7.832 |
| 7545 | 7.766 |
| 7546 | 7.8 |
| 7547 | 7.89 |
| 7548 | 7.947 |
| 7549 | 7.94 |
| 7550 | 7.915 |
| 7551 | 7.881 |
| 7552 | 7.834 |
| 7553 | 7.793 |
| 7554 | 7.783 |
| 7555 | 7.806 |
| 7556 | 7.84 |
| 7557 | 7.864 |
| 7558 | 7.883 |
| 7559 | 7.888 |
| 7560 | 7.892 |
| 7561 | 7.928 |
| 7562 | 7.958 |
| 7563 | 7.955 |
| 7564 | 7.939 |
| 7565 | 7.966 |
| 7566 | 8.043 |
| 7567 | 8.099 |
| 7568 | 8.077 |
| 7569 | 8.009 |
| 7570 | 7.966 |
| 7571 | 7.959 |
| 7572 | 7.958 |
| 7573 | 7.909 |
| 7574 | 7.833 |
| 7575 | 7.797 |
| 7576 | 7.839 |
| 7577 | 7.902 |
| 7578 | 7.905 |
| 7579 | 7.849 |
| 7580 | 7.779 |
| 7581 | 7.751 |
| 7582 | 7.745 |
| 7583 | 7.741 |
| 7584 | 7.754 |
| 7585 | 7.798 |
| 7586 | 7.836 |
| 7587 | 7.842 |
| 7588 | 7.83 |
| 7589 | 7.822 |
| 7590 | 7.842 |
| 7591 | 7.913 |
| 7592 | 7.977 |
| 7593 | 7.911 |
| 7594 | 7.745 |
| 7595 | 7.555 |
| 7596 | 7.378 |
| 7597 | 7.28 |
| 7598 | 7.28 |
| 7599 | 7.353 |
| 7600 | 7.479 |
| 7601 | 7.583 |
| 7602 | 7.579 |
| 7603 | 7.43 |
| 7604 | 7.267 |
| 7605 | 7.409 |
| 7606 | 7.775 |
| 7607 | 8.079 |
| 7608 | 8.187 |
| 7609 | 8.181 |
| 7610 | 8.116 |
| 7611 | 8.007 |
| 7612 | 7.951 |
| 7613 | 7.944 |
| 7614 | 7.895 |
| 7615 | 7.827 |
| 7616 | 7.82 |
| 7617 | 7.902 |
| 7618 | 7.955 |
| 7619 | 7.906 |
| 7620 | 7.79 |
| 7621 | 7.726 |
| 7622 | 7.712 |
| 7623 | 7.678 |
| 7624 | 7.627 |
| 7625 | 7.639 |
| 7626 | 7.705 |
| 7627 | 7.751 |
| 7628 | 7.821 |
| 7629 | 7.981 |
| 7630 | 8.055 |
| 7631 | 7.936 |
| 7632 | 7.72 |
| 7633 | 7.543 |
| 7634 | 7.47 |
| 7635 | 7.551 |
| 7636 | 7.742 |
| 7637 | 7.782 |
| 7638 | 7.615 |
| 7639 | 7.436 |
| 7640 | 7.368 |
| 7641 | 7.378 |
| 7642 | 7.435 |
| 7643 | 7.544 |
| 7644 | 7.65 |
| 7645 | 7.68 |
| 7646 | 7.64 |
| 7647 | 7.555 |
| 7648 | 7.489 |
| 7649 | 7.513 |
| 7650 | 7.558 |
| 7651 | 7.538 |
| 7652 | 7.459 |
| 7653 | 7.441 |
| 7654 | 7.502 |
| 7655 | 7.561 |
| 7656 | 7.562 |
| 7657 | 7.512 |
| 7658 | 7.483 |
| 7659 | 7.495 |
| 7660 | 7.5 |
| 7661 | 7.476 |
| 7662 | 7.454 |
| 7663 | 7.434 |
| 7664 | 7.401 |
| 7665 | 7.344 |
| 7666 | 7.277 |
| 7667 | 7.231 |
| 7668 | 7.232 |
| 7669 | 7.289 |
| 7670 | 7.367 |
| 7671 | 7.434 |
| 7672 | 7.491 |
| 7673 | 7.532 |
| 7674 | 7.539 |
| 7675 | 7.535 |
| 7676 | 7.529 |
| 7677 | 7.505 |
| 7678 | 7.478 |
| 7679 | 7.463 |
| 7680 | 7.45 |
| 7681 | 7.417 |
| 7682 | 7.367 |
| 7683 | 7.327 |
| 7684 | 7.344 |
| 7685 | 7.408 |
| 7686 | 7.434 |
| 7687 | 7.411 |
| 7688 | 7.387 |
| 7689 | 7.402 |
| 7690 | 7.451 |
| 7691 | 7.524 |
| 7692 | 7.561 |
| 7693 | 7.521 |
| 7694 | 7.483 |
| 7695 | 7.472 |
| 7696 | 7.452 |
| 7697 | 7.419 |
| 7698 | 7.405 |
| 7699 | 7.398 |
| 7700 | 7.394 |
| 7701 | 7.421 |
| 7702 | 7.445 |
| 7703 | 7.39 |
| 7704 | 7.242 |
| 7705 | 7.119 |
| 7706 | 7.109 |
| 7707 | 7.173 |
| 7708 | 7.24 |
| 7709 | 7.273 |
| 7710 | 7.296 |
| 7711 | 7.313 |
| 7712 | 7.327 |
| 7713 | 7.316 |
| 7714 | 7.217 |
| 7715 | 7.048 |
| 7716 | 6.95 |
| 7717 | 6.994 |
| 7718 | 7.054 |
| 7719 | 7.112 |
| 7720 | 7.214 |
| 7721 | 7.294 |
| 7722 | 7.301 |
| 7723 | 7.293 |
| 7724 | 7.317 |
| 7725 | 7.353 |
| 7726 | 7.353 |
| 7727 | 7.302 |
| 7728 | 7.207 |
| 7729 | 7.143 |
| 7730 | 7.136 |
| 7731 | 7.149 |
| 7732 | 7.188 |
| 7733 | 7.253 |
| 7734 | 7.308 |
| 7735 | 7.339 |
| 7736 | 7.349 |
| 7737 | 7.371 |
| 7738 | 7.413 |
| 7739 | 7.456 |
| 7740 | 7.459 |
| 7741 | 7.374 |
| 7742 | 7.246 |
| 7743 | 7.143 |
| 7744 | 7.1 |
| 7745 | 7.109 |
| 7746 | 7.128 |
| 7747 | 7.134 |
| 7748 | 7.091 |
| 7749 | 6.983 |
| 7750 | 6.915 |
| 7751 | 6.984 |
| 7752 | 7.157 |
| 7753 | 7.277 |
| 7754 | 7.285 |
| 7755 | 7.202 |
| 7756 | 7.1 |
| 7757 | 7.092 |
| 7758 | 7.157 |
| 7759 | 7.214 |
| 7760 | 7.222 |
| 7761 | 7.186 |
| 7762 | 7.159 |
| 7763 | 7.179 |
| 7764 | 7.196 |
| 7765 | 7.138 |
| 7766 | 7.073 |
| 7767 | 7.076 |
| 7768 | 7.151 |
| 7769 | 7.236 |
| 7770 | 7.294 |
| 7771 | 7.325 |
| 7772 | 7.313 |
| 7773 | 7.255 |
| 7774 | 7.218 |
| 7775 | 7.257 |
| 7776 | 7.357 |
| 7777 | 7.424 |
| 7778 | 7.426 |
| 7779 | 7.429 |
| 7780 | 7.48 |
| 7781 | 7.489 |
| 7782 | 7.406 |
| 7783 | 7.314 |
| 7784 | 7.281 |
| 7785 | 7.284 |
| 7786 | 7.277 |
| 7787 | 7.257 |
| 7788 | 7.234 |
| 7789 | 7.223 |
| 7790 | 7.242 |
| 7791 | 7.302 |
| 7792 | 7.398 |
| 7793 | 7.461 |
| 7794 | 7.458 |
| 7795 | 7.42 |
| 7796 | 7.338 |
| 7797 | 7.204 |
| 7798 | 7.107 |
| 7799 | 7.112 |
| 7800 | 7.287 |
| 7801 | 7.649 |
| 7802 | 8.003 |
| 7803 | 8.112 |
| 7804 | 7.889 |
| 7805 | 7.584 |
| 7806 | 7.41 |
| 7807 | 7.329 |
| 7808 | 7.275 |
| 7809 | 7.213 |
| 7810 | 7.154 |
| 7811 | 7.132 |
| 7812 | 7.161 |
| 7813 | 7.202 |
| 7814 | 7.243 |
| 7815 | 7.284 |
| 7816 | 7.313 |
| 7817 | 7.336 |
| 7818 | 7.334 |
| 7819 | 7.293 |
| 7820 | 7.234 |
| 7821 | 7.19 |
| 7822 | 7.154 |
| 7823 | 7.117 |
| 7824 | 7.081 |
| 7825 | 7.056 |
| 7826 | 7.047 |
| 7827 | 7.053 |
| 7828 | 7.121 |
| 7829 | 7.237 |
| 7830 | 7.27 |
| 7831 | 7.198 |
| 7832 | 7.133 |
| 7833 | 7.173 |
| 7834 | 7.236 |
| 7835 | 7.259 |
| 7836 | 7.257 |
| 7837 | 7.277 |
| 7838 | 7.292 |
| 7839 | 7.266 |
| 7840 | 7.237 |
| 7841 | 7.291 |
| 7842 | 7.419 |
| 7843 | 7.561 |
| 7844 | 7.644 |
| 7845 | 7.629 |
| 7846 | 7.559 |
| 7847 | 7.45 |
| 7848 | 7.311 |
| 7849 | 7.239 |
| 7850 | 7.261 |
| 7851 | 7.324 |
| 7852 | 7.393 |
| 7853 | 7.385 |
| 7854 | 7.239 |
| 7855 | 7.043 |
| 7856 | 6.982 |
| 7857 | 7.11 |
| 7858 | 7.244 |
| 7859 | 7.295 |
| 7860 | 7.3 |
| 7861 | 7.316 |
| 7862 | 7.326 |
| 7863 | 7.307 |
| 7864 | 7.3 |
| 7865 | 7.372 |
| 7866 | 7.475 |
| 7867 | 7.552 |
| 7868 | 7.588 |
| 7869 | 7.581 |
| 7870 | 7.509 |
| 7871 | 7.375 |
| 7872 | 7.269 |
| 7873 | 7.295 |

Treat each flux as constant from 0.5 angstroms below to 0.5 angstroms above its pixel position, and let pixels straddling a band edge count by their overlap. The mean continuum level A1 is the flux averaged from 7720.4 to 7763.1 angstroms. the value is 7.22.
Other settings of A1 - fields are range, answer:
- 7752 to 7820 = 7.31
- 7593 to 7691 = 7.58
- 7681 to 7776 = 7.26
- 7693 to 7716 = 7.31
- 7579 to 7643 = 7.73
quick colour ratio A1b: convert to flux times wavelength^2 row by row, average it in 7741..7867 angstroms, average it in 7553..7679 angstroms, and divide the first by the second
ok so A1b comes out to 0.99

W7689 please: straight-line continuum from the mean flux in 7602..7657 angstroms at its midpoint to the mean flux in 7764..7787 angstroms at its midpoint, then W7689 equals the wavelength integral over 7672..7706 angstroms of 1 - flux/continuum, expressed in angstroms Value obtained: 0.5 angstroms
